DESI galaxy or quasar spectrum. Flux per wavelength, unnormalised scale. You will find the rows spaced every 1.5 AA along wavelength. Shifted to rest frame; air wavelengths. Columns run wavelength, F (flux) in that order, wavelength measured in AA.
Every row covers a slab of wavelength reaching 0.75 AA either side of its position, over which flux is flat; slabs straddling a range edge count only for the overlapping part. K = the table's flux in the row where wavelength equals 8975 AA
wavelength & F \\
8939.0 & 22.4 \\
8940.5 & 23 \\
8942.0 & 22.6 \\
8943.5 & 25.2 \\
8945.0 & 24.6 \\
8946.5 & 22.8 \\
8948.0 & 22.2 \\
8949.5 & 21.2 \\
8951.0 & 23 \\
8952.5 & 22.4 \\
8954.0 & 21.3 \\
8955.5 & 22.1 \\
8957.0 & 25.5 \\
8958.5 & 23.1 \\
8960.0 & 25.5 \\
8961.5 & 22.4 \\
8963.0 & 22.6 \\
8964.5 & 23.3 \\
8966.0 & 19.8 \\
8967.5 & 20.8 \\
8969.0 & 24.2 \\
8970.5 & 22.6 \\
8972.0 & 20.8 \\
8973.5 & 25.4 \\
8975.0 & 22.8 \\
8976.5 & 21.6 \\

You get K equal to 22.8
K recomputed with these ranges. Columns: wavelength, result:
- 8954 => 21.3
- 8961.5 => 22.4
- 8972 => 20.8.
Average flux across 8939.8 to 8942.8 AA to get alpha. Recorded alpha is 22.8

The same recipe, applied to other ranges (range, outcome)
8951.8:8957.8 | 22.8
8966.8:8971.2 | 22.6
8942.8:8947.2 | 24.2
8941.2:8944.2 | 23.9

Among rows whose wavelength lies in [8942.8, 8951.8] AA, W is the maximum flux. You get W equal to 25.2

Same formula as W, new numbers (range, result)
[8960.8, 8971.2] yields 24.2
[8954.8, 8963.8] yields 25.5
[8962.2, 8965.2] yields 23.3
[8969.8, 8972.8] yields 22.6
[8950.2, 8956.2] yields 23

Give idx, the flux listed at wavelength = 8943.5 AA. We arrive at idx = 25.2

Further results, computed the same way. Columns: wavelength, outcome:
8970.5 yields 22.6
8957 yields 25.5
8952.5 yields 22.4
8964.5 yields 23.3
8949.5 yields 21.2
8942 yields 22.6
